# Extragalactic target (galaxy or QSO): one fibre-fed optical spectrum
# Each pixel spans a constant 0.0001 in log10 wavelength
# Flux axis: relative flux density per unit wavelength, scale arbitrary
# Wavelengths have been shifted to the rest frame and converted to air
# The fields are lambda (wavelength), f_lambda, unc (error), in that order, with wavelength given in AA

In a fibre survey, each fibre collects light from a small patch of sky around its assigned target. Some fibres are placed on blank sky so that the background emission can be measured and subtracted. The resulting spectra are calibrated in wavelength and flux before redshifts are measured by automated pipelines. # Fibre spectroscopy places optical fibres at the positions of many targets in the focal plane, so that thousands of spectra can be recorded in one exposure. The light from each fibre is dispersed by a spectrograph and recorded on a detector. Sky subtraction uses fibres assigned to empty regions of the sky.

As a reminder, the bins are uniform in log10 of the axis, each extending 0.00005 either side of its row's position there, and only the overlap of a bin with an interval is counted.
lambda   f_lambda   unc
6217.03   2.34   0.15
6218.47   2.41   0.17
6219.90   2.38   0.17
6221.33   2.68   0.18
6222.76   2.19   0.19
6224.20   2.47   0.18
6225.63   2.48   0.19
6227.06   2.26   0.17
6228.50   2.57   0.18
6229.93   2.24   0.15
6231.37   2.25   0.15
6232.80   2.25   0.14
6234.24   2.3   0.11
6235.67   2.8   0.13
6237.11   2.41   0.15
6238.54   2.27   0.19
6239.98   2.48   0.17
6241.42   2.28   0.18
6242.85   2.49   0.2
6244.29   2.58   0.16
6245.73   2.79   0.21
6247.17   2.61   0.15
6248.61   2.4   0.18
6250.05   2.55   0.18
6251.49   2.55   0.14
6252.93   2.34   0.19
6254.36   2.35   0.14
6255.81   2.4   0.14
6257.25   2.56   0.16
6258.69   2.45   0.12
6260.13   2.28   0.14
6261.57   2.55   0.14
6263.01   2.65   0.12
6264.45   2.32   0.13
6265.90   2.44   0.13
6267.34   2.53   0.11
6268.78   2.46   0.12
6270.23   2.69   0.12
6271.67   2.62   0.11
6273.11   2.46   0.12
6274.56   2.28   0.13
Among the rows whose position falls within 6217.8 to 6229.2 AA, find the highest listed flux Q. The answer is 2.68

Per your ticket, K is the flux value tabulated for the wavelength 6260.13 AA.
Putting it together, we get 2.28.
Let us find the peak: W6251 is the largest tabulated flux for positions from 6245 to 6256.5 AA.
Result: 2.79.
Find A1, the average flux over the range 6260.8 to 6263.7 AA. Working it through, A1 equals 2.6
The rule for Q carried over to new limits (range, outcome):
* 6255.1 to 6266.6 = 2.65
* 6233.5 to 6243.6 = 2.8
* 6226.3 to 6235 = 2.57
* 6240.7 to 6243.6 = 2.49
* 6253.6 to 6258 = 2.56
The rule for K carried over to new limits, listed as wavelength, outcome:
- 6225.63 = 2.48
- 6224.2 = 2.47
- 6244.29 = 2.58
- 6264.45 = 2.32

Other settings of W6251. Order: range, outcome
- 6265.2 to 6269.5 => 2.53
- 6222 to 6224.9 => 2.47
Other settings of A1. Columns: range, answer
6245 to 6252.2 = 2.58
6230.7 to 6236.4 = 2.4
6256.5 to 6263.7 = 2.5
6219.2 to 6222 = 2.53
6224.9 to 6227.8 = 2.37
